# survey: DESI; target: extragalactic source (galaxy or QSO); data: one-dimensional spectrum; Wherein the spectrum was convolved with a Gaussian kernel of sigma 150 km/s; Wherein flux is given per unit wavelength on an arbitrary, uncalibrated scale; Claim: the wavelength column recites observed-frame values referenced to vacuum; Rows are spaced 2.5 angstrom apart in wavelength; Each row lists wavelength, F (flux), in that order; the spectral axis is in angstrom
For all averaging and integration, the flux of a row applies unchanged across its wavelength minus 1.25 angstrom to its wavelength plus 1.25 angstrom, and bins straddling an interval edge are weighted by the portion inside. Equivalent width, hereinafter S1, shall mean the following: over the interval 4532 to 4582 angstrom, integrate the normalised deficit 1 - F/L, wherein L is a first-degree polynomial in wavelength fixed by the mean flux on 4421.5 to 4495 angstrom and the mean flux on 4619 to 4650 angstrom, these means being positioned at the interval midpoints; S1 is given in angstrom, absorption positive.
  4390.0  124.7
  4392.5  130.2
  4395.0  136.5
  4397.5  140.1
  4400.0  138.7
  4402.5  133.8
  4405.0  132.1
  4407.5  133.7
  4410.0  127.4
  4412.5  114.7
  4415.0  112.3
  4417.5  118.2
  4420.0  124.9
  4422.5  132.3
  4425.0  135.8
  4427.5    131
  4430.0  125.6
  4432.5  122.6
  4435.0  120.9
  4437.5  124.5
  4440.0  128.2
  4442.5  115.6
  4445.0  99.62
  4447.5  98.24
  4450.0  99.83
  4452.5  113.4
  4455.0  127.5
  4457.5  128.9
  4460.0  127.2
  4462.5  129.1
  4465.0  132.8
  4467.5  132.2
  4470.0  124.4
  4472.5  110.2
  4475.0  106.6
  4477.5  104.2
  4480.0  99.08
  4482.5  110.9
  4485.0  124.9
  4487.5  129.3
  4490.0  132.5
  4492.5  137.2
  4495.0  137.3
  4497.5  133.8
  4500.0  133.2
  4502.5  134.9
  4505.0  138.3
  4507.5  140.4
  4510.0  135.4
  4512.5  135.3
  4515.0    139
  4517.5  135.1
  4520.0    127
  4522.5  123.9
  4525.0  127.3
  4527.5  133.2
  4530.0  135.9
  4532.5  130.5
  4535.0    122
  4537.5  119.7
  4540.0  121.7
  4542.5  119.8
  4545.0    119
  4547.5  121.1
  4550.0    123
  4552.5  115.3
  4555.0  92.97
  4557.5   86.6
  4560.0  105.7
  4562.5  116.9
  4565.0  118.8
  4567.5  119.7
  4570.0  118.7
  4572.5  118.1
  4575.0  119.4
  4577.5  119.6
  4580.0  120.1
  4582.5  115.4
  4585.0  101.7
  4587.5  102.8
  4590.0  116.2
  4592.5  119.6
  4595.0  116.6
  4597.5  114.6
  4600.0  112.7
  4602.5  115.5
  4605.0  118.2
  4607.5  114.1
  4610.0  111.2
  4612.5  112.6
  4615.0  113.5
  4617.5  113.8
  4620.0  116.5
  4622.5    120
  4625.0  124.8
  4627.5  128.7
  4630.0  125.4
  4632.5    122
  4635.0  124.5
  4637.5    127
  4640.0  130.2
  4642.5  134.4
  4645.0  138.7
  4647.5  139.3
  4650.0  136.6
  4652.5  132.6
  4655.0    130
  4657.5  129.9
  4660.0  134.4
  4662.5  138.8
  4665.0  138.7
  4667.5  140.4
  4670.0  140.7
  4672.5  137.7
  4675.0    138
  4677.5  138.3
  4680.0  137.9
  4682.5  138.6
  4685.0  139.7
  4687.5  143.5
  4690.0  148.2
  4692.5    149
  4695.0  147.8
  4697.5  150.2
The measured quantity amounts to 3.5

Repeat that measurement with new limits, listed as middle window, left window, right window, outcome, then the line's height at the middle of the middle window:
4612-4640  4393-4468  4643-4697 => 3.1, 136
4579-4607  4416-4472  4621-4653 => 3.0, 128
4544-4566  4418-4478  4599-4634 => 1.5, 119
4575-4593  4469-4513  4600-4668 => 1.7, 126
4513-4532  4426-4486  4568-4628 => -2.4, 117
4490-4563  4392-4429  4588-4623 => -2.9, 121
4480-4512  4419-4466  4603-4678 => -1.9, 124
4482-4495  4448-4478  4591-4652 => -1.0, 120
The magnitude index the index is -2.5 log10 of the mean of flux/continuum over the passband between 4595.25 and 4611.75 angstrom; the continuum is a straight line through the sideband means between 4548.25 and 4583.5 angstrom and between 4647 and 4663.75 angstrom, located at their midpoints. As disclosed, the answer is 0.07 mag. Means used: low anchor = 114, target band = 114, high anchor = 134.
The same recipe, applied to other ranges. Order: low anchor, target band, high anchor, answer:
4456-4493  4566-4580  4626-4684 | 0.08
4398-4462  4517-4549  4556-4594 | -0.09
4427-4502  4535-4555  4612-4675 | 0.06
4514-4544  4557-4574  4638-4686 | 0.15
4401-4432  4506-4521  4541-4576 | -0.15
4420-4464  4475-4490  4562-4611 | 0.05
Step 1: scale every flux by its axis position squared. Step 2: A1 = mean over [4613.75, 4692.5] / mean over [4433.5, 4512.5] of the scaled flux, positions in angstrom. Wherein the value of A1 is 1.2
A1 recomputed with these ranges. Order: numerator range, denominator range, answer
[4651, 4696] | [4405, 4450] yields 1.28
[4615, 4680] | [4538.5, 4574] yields 1.19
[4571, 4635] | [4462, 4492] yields 1.03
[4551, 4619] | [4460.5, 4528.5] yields 0.92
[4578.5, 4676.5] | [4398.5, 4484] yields 1.12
